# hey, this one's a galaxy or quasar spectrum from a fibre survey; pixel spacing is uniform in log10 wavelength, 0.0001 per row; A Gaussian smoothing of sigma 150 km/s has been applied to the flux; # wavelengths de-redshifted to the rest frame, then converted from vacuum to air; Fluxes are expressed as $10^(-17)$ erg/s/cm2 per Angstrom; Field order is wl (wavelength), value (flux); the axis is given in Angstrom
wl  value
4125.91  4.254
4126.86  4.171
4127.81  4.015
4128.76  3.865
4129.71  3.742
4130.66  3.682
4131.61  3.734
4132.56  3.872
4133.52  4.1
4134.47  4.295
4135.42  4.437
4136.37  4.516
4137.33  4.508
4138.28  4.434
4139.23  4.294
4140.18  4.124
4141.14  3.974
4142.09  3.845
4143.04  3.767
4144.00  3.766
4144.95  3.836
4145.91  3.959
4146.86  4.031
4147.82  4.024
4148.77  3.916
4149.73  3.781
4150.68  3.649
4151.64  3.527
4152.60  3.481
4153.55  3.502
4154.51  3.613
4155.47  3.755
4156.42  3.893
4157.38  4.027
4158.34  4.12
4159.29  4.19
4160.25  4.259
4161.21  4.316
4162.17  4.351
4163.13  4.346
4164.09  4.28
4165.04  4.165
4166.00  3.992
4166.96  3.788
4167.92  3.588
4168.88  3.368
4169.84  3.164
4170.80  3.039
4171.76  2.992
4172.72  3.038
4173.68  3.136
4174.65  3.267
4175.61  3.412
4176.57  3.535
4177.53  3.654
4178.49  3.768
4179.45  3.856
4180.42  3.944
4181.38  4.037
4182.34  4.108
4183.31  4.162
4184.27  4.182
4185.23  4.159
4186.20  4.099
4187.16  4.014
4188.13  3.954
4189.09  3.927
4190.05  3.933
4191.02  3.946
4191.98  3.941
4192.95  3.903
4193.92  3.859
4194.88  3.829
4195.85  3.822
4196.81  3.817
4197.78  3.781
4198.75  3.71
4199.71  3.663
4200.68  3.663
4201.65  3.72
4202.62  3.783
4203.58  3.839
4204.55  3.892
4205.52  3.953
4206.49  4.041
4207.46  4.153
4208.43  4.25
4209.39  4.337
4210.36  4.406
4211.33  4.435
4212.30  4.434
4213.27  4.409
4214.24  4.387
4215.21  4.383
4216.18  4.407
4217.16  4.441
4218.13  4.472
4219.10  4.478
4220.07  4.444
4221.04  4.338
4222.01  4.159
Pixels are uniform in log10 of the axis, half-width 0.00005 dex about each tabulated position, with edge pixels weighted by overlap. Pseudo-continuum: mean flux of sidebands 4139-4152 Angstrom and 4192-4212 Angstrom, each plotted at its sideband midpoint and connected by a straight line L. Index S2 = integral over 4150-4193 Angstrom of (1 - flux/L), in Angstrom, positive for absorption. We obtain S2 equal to 1.2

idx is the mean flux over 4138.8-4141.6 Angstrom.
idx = 4.12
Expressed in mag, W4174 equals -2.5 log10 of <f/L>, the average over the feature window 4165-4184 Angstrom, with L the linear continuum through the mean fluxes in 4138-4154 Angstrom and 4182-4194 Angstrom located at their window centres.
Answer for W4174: 0.11 mag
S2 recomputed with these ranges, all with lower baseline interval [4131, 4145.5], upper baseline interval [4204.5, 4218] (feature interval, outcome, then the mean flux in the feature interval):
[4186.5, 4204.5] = 1.7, 3.84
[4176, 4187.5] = 0.7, 3.96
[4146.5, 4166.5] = 0.9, 3.96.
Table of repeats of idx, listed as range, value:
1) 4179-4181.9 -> 3.95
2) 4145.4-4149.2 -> 3.98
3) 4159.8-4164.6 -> 4.31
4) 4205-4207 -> 3.99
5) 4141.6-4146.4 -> 3.84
